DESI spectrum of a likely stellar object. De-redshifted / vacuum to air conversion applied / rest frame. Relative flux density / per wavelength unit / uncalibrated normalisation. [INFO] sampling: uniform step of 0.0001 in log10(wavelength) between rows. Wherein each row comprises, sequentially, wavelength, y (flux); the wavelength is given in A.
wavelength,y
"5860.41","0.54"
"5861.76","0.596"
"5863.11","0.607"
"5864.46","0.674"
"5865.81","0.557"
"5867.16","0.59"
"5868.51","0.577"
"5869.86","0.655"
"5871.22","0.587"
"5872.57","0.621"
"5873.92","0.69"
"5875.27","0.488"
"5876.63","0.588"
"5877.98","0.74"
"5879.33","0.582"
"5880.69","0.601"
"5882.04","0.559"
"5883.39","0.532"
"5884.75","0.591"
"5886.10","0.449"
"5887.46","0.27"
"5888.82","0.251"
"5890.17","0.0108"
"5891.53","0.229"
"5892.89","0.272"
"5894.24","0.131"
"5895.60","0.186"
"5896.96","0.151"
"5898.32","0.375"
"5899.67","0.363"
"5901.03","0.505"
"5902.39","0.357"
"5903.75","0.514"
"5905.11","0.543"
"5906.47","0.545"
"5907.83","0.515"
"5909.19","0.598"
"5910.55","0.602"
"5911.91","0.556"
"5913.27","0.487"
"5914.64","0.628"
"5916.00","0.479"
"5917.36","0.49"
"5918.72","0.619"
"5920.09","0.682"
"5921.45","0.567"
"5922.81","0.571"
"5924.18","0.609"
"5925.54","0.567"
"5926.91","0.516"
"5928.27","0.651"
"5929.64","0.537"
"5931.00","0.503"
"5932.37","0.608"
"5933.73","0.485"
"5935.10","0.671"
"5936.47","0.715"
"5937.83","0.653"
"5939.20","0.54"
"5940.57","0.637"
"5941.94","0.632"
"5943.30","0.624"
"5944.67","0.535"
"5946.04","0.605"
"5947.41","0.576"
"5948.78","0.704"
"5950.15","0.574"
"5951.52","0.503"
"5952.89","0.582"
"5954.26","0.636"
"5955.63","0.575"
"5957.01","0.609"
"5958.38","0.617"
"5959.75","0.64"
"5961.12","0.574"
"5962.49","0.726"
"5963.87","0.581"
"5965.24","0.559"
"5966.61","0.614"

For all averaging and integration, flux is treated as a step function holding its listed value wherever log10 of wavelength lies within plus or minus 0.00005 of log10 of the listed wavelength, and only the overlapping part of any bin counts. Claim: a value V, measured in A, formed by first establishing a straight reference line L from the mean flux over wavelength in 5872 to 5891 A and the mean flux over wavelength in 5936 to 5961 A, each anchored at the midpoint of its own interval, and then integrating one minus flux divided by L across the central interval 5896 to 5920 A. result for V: 2.2 A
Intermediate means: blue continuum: 0.495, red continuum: 0.607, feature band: 0.491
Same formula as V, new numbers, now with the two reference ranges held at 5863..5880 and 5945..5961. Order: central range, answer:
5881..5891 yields 3.67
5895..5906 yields 4.14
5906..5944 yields 1.37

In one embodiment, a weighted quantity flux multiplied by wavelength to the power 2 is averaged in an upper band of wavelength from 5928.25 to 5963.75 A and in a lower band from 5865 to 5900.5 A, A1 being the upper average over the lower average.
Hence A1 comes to 1.4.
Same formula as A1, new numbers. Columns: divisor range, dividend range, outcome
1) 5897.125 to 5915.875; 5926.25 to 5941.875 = 1.21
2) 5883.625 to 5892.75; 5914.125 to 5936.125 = 1.89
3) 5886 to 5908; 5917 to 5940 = 1.82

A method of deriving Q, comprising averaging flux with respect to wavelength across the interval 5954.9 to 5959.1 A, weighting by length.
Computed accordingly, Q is 0.601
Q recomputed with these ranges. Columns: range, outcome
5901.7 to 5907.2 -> 0.49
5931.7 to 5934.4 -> 0.548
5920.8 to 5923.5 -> 0.569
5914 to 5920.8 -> 0.58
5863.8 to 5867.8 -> 0.607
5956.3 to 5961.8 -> 0.61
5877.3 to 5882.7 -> 0.621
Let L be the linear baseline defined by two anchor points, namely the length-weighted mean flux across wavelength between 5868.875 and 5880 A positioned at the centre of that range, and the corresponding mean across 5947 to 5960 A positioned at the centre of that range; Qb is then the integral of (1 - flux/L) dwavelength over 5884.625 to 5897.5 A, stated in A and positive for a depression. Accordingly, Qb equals 7.8 A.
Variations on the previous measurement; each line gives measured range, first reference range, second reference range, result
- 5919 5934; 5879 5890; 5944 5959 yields -1.0 A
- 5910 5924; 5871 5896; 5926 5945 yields -0.8 A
